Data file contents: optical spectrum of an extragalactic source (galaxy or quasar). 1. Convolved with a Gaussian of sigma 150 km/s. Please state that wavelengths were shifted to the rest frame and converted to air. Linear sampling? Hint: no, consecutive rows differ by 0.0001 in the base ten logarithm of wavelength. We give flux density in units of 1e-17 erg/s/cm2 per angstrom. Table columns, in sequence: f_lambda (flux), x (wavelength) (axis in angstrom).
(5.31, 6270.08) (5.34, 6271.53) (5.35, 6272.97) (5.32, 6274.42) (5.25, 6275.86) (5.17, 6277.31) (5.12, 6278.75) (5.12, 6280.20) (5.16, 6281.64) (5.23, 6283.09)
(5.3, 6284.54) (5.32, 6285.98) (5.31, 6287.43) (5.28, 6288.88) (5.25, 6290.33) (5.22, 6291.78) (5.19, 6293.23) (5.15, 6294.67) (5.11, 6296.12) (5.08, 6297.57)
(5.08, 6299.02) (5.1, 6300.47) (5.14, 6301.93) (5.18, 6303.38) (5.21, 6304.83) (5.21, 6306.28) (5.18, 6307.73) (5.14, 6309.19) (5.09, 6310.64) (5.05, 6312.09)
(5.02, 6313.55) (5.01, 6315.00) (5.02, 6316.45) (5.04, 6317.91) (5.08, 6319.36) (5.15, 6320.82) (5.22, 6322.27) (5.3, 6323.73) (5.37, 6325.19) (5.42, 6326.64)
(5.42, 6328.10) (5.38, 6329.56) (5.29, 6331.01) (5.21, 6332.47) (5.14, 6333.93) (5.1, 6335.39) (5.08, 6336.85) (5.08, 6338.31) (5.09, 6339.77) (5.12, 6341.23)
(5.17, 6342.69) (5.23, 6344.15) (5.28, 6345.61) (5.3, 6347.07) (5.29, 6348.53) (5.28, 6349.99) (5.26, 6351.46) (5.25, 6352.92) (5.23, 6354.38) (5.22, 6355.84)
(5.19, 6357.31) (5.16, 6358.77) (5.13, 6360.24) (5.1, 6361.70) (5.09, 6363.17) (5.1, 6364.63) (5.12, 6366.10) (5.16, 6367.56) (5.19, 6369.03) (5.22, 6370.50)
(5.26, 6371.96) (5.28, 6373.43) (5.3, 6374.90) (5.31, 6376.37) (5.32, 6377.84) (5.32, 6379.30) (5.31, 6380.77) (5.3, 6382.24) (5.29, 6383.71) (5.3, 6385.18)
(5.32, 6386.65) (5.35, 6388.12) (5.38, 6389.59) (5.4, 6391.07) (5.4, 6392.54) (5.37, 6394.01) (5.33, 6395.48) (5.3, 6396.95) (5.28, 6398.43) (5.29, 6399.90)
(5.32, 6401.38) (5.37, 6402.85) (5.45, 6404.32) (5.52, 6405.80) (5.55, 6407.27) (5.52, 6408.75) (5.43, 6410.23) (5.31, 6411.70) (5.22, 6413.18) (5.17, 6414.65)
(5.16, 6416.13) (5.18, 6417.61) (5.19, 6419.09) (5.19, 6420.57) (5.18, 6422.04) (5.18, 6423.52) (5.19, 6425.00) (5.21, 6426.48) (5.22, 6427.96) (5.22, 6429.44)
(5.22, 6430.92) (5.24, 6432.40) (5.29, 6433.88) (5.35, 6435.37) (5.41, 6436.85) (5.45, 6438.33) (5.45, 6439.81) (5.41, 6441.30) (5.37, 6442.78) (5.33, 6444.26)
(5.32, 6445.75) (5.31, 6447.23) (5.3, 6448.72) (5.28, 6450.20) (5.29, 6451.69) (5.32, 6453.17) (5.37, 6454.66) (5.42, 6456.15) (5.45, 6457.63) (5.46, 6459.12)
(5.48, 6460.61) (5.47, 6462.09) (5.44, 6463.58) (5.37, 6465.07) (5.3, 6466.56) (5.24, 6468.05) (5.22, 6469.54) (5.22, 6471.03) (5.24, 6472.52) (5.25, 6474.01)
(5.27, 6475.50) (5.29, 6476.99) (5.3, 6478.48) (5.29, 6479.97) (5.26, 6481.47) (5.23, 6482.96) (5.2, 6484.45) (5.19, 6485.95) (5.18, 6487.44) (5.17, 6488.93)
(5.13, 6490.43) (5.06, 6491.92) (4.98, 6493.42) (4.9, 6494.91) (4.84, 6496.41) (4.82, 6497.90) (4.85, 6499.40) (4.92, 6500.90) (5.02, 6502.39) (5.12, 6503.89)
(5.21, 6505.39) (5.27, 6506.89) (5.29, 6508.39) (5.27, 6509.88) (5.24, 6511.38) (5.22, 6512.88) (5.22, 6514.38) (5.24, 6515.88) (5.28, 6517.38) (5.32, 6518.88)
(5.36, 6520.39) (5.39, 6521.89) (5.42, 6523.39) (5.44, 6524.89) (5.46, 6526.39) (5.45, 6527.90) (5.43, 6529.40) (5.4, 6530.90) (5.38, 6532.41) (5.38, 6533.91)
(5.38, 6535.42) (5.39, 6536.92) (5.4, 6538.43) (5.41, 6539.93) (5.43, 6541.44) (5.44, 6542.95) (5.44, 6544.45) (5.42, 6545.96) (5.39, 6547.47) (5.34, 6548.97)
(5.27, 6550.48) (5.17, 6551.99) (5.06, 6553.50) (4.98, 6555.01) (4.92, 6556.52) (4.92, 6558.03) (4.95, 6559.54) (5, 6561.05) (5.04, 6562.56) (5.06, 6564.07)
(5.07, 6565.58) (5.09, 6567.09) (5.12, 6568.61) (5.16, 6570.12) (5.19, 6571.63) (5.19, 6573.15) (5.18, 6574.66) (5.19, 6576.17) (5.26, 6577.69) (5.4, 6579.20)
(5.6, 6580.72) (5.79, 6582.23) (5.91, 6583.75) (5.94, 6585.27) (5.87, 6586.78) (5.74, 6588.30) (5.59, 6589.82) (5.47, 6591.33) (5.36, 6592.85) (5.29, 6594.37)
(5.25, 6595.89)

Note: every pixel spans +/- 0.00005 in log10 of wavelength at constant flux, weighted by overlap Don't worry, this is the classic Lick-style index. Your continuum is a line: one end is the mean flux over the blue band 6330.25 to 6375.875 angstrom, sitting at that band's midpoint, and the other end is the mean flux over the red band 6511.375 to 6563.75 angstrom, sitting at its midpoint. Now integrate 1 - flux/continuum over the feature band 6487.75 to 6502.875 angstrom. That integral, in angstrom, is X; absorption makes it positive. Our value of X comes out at 0.8 angstrom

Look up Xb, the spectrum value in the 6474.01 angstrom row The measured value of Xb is 5.25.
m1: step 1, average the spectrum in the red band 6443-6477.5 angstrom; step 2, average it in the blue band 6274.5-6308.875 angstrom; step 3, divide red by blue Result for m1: 1.03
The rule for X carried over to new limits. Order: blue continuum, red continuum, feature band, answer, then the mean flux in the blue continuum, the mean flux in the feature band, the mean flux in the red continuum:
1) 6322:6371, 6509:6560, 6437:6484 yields -0.6 angstrom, 5.21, 5.34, 5.3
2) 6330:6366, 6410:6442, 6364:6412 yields -0.9 angstrom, 5.18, 5.32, 5.26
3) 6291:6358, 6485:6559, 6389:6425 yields -0.8 angstrom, 5.18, 5.32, 5.23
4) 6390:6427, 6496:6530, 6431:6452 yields -0.2 angstrom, 5.31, 5.34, 5.22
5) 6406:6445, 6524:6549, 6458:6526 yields 1.8 angstrom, 5.3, 5.22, 5.41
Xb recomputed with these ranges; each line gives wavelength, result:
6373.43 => 5.28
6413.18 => 5.22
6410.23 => 5.43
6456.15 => 5.42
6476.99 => 5.29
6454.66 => 5.37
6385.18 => 5.3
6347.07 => 5.3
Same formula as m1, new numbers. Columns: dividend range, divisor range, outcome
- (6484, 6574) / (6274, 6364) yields 1.00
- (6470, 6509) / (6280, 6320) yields 1.00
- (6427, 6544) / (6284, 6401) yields 1.01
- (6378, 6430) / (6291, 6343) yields 1.03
